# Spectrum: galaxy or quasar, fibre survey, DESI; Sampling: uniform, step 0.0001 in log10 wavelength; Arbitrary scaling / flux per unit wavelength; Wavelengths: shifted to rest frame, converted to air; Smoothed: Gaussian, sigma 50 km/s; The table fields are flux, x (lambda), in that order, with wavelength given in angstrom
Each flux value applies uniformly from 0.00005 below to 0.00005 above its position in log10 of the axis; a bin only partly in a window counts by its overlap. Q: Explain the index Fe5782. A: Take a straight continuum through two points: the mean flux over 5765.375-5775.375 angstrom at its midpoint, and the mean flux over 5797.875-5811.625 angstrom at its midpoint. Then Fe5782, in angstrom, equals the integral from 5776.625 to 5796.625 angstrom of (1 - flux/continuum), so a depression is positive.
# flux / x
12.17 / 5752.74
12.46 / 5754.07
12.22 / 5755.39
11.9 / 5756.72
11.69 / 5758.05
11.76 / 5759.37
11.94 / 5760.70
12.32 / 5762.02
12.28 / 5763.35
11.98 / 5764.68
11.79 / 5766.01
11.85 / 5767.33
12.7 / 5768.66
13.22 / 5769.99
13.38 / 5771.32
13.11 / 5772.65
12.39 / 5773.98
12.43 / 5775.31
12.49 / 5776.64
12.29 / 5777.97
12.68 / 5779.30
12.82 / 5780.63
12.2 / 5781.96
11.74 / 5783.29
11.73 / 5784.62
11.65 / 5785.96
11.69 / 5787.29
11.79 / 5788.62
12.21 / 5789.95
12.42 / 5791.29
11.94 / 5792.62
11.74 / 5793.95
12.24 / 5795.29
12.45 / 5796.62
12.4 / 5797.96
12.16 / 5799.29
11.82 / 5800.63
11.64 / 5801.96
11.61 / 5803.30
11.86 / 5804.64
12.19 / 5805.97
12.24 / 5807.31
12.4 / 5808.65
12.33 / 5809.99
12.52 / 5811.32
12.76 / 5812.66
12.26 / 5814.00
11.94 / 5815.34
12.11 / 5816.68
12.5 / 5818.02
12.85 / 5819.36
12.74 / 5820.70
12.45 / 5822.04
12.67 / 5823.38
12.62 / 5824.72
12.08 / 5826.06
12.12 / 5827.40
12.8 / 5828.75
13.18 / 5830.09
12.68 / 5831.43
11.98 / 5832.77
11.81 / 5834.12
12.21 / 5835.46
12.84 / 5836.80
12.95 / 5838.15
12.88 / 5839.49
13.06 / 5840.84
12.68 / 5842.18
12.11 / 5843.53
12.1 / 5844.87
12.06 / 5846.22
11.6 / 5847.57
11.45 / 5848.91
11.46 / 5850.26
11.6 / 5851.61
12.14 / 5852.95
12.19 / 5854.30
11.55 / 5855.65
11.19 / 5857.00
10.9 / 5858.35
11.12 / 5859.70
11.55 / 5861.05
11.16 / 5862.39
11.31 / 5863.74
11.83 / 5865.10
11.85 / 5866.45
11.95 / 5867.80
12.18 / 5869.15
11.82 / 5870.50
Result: 0.4 angstrom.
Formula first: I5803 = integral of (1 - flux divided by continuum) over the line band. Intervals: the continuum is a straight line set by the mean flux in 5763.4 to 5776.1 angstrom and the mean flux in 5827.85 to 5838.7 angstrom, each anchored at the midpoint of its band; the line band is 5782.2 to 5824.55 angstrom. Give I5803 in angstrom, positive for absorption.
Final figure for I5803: 1.2 angstrom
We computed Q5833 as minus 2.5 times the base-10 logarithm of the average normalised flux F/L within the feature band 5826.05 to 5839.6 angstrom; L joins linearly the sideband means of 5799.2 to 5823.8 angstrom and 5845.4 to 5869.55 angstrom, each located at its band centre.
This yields -0.05 mag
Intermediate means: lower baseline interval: 12.3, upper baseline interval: 11.6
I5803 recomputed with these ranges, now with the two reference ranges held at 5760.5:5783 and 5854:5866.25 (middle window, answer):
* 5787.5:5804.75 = 0.2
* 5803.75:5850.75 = -2.2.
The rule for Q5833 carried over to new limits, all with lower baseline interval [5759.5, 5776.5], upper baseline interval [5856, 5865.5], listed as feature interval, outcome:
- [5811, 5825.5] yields -0.06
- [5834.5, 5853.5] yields -0.07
